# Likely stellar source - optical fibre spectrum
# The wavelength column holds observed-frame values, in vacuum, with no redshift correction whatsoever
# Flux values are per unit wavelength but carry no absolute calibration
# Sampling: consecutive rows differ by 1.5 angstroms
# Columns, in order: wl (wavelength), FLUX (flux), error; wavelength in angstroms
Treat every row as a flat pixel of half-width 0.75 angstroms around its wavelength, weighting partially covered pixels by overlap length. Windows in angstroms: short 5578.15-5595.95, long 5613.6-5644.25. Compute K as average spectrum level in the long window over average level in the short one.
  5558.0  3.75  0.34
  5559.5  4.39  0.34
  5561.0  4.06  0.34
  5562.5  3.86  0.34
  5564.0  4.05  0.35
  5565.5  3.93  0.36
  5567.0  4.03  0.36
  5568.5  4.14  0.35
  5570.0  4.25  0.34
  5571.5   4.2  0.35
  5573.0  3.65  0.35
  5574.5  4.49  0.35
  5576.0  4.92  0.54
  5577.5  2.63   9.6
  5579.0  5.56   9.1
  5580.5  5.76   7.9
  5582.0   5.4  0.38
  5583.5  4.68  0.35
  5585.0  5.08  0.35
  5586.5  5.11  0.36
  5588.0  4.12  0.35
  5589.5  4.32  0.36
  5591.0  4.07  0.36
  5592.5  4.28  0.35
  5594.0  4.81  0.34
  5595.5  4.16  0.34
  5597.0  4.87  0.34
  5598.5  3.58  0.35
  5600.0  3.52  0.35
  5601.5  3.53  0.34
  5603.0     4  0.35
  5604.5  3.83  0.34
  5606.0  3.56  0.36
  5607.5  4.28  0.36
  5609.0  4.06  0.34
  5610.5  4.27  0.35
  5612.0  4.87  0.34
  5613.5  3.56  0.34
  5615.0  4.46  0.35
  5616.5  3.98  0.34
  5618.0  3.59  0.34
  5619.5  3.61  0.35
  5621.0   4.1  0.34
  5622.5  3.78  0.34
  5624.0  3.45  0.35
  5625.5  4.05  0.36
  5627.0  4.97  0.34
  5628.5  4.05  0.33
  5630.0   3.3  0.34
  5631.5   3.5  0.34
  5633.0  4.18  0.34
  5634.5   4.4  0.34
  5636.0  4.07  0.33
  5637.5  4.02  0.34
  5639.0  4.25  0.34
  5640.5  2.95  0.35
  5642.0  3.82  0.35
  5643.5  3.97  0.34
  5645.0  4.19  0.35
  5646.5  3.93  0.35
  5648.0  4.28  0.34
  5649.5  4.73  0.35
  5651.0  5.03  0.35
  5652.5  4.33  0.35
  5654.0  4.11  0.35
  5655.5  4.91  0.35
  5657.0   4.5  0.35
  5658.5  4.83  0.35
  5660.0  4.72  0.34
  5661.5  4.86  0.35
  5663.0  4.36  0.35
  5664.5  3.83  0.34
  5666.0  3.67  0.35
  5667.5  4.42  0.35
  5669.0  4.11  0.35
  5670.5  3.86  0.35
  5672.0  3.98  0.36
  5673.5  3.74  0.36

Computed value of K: 0.82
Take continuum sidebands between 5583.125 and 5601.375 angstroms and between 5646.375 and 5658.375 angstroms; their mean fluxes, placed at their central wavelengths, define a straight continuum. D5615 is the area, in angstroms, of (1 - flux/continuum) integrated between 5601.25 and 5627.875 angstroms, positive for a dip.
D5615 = 2.5 angstroms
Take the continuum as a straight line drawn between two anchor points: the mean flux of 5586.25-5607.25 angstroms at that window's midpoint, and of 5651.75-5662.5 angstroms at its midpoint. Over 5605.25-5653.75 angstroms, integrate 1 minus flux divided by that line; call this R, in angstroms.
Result 3.6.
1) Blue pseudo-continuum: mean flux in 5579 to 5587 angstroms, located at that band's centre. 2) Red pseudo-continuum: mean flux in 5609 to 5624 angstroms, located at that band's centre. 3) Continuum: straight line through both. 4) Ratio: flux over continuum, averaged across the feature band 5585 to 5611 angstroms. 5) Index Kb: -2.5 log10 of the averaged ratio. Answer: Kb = 0.13 mag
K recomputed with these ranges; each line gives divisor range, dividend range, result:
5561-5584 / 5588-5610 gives 0.93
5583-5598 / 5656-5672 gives 0.95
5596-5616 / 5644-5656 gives 1.10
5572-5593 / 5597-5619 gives 0.87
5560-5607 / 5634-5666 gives 1.00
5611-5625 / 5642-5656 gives 1.10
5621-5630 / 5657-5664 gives 1.16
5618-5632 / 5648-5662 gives 1.20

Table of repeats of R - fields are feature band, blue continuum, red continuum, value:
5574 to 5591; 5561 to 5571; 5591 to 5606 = -2.79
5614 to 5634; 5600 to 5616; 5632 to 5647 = 0.34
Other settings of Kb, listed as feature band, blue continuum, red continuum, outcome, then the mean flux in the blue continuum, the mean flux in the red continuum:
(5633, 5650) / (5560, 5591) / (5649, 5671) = 0.094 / 4.4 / 4.42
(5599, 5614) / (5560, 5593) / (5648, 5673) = 0.115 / 4.39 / 4.38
